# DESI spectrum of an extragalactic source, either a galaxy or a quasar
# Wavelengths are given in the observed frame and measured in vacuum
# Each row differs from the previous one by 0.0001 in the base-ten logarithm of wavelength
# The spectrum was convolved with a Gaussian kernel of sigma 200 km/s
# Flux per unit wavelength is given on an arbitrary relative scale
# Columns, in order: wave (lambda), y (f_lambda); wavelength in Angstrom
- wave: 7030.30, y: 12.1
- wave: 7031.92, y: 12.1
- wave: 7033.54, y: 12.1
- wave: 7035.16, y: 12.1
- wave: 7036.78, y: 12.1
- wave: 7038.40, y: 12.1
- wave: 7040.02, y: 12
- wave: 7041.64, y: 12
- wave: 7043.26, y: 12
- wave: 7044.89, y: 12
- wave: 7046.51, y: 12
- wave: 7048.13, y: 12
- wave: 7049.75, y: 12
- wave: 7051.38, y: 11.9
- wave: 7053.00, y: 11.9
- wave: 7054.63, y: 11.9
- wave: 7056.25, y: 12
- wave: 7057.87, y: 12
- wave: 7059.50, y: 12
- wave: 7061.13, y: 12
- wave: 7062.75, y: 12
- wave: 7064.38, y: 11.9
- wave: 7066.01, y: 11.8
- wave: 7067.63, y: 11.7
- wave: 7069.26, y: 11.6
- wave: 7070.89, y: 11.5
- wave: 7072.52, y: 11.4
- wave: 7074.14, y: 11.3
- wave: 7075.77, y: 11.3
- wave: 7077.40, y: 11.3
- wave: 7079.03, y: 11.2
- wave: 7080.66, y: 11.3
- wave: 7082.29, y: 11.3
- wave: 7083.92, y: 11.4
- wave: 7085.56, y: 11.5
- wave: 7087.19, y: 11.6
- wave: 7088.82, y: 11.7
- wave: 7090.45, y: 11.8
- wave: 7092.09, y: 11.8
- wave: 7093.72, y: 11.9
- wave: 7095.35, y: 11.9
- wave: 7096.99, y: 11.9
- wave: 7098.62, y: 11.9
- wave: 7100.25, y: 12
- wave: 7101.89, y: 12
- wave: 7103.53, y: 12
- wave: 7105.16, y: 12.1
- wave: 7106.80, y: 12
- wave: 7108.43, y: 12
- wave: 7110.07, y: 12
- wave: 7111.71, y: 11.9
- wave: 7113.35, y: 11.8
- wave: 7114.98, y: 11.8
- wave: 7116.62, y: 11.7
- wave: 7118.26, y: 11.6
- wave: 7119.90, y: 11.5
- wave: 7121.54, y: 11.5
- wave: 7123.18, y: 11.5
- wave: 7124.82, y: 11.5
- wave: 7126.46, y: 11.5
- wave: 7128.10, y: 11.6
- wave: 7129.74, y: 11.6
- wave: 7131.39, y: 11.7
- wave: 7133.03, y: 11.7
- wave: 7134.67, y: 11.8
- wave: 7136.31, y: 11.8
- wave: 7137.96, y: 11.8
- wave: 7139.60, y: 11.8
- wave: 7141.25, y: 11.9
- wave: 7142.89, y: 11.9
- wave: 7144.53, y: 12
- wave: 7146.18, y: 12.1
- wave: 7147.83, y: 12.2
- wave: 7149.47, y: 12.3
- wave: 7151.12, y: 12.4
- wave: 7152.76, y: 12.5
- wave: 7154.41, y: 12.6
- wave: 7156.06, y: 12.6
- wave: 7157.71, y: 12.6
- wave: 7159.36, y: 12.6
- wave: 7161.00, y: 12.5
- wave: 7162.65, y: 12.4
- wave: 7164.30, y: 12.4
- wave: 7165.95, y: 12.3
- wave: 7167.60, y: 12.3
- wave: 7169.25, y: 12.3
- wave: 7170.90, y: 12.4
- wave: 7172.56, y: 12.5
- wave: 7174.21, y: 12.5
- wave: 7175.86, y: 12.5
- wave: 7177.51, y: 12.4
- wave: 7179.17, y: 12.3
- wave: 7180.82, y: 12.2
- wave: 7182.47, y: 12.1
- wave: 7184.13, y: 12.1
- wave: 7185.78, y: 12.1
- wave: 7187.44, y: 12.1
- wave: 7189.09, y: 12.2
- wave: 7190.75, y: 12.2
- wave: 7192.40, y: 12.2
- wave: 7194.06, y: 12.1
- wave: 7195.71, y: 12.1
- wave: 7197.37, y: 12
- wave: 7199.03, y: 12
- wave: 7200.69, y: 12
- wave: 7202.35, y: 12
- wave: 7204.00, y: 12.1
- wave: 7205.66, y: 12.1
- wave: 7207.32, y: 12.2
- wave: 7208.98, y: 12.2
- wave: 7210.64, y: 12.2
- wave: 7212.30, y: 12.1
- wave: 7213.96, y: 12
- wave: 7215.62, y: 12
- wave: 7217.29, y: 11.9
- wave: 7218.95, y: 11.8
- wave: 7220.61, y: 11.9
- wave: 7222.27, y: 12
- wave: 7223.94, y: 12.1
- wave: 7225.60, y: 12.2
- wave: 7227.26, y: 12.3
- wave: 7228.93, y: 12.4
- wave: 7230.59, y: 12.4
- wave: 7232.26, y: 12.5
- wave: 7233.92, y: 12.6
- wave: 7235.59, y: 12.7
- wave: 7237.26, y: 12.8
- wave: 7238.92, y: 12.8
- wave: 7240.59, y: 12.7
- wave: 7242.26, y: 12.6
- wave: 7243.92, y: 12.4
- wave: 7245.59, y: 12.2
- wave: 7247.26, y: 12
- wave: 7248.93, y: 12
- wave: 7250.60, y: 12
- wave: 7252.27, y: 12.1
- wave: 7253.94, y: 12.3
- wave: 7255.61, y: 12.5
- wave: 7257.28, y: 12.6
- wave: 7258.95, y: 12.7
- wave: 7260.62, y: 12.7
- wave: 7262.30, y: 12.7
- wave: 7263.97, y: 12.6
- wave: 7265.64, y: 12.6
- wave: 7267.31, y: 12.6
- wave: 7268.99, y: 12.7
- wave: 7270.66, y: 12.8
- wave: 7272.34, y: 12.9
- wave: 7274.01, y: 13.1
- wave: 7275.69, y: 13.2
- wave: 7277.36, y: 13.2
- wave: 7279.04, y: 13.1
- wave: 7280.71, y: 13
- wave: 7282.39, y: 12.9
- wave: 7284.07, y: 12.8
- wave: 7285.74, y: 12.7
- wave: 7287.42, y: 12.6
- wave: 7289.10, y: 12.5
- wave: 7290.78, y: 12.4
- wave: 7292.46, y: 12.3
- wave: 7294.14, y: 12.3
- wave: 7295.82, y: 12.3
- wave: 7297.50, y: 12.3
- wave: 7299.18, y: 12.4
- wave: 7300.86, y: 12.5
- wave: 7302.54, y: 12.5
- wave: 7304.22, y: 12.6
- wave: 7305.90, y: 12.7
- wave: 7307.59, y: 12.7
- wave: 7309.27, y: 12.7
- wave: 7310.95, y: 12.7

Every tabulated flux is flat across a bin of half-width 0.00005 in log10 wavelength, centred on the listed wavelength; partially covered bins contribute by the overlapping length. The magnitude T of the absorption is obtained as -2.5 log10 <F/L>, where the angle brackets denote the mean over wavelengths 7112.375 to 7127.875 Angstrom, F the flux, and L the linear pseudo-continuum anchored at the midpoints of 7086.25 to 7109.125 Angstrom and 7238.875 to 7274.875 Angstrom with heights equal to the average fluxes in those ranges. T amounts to 0.04 mag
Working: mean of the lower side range 11.9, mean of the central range 11.6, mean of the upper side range 12.5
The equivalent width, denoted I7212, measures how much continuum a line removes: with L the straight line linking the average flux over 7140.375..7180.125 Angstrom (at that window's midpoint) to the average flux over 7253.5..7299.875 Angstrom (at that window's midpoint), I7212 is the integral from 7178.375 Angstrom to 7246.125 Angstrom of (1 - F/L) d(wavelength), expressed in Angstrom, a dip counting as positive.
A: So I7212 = 1.5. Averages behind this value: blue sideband 12.4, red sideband 12.7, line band 12.2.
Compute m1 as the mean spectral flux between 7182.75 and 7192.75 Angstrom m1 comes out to 12.1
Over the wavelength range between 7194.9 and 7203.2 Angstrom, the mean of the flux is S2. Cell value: 12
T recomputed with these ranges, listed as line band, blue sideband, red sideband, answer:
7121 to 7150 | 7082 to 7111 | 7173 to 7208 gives 0.02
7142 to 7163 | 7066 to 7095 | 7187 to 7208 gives -0.04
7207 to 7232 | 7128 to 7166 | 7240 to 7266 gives 0.02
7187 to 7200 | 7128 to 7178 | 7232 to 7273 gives 0.02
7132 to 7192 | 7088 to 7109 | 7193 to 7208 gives -0.02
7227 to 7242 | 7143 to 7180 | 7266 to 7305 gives 0.00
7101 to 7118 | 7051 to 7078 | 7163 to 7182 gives 0.01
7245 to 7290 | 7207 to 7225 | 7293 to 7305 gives -0.03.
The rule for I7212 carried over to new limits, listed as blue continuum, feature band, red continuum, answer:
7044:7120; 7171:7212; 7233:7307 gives 0.21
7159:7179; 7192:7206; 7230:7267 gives 0.43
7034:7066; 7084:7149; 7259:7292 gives 2.25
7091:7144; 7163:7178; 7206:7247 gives -0.46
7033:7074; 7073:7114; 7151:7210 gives 1.07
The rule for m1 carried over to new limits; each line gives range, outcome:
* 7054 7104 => 11.7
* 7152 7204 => 12.3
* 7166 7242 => 12.2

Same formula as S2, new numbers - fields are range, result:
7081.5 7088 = 11.4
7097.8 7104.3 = 12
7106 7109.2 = 12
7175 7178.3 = 12.5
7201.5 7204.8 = 12.1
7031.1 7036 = 12.1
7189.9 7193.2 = 12.2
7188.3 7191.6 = 12.2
